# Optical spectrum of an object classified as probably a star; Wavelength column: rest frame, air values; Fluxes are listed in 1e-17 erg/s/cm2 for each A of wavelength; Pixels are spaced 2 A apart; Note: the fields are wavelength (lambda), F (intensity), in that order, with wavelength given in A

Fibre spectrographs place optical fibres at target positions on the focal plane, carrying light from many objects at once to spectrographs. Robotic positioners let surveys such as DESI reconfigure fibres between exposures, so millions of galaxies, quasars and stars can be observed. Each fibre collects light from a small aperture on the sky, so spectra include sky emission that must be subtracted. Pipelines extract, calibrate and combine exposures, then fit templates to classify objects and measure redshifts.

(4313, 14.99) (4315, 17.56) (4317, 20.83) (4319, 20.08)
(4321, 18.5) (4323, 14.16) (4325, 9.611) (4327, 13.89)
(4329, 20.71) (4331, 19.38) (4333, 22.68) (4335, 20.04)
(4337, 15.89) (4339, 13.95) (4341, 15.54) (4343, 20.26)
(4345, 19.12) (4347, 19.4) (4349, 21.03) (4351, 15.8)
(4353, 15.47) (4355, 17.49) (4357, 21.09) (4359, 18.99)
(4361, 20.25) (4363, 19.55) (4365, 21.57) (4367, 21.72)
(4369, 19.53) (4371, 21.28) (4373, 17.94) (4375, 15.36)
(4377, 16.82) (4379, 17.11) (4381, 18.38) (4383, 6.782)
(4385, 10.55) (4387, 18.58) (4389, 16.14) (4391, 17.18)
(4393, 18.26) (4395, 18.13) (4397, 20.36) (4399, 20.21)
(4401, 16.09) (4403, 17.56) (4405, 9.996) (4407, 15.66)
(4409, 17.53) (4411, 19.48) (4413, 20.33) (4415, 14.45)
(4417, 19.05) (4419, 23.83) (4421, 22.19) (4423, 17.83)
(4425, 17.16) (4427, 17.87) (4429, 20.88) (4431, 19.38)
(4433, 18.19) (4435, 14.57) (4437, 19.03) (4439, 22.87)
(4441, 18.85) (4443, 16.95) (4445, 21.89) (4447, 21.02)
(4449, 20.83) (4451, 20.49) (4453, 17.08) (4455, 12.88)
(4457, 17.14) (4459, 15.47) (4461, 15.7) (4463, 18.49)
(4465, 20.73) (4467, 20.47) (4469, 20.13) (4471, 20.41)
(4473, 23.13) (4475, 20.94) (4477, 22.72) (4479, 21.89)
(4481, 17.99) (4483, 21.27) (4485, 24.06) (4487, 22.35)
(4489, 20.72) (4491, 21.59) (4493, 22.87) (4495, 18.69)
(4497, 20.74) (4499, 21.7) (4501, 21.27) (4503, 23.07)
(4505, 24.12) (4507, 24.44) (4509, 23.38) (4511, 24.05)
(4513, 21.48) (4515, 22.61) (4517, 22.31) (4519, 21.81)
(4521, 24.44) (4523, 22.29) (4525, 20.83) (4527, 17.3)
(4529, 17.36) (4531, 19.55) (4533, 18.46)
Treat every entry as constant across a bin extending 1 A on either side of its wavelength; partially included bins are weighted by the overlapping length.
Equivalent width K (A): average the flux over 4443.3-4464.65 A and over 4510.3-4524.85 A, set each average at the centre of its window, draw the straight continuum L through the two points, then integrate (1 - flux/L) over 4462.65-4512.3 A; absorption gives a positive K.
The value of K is -3.0 A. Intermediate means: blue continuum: 18.1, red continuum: 22.6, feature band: 21.7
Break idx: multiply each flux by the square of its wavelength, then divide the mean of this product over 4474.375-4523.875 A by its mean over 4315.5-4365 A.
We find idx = 1.31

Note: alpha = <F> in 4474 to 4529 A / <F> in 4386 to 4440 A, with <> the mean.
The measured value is 1.2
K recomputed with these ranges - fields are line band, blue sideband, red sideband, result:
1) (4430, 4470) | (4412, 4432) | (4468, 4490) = 3.4 A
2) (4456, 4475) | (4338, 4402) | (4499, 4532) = 1.2 A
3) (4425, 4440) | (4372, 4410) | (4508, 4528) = -0.6 A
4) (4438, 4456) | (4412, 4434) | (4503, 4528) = 0.7 A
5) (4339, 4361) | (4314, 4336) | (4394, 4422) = -0.3 A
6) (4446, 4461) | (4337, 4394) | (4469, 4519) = 2.1 A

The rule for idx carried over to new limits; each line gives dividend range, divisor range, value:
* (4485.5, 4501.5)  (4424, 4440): 1.17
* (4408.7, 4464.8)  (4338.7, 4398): 1.08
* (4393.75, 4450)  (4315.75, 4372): 1.05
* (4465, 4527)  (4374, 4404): 1.39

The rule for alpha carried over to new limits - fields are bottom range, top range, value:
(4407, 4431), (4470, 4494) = 1.14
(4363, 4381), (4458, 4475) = 1.03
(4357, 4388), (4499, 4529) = 1.25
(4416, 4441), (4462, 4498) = 1.09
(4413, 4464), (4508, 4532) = 1.15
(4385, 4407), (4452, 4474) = 1.09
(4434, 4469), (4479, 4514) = 1.19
